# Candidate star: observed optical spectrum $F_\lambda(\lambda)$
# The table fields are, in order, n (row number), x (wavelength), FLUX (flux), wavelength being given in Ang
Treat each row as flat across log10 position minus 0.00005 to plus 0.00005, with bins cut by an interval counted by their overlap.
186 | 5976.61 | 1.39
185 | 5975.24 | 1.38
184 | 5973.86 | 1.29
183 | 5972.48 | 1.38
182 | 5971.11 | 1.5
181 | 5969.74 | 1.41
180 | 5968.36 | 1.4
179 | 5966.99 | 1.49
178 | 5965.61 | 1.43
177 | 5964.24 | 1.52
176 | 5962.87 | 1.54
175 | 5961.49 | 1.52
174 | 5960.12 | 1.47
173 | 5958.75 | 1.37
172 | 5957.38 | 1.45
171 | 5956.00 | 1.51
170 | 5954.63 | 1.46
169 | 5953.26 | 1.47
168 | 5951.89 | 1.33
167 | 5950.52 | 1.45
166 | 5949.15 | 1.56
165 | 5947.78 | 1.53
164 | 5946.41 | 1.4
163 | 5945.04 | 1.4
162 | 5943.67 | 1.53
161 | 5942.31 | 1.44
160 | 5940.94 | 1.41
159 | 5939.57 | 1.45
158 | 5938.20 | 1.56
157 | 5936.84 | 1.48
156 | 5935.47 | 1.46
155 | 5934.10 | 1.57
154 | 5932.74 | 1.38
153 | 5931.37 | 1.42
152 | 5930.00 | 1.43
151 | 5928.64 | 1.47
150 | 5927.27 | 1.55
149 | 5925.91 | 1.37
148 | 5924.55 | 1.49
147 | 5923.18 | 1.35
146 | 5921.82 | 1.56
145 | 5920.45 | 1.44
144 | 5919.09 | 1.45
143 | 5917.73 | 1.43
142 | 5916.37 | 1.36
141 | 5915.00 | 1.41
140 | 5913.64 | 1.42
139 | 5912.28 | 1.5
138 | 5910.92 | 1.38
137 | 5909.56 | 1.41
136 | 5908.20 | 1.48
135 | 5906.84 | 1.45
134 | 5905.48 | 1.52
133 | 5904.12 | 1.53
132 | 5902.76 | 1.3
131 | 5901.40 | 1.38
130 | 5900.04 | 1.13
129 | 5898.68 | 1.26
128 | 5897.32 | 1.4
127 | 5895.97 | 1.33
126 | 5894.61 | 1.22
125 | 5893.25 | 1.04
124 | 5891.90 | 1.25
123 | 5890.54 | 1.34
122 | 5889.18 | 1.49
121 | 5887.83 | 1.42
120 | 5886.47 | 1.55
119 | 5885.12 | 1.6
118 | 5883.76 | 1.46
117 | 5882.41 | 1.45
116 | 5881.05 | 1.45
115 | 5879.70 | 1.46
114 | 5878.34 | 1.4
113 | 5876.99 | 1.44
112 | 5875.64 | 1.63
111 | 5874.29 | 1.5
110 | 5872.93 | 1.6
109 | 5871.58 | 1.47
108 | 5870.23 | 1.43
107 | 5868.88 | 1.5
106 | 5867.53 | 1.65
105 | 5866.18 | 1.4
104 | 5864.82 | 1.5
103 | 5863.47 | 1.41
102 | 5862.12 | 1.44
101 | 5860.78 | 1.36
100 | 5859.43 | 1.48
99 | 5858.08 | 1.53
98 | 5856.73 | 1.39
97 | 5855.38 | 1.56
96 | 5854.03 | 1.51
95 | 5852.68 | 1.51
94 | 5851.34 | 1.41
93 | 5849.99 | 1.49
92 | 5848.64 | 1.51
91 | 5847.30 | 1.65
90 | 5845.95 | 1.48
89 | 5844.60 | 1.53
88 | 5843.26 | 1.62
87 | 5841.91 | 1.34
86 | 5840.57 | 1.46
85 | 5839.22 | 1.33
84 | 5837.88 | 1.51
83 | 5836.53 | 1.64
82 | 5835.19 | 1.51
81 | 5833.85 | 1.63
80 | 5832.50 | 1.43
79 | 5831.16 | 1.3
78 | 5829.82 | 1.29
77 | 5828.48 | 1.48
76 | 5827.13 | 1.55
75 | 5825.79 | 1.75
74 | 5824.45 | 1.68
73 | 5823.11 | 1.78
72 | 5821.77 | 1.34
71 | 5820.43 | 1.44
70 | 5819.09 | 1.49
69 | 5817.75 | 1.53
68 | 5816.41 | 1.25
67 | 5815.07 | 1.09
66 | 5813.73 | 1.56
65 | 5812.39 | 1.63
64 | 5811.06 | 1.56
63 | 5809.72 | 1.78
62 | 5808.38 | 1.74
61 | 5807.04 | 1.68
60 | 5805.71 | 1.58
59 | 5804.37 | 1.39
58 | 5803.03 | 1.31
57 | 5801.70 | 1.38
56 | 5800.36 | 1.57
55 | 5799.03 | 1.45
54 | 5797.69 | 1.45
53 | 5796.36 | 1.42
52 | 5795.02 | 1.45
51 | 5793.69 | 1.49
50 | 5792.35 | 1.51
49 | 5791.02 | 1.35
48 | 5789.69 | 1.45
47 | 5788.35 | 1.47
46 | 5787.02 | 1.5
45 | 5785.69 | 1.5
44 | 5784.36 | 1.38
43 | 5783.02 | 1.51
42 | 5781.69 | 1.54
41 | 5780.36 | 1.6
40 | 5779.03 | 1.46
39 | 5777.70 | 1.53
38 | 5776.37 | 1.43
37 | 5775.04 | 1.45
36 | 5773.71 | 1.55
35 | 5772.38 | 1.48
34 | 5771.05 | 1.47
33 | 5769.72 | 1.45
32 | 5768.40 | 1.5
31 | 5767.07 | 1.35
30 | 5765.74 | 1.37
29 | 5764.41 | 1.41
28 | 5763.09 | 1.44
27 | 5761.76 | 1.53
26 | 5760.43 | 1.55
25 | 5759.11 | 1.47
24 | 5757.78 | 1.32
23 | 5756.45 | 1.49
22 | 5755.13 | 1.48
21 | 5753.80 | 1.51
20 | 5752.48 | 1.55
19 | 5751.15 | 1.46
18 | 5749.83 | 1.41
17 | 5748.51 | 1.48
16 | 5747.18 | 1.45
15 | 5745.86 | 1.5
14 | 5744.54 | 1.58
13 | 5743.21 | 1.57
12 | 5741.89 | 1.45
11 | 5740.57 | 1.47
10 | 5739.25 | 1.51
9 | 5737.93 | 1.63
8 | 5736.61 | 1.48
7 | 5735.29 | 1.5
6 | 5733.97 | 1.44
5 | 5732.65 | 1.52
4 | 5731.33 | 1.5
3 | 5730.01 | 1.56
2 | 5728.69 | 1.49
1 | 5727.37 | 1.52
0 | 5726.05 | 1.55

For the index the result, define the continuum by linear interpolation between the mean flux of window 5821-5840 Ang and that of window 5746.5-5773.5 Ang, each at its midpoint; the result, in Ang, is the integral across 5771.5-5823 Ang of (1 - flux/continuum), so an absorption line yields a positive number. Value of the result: 0.2 Ang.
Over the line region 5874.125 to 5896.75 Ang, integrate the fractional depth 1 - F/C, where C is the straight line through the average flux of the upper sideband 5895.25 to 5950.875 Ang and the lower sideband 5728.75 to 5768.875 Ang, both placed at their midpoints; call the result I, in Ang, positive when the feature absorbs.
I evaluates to 0.5 Ang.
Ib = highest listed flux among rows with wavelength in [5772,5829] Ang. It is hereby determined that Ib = 1.78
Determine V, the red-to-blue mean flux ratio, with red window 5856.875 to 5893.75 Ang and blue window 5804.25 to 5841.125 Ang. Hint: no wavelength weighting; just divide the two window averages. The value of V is 1.0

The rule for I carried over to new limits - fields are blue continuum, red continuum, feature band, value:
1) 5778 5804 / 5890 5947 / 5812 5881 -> -2.3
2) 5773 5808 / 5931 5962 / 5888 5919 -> 2.1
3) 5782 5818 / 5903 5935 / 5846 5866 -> -0.2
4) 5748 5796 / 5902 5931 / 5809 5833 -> -0.6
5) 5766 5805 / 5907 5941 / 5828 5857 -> -0.5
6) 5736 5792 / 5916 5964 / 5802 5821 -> -0.3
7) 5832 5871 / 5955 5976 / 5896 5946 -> 1.0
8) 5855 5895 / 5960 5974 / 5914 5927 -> 0.2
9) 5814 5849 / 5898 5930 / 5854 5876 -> -0.5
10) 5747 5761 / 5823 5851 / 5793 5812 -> -0.3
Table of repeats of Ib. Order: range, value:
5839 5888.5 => 1.65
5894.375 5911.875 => 1.53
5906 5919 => 1.5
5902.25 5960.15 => 1.57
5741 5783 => 1.6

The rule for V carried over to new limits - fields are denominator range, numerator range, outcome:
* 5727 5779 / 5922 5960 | 0.98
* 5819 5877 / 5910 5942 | 0.97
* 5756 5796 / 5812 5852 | 1.02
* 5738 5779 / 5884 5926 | 0.95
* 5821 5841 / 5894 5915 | 0.91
